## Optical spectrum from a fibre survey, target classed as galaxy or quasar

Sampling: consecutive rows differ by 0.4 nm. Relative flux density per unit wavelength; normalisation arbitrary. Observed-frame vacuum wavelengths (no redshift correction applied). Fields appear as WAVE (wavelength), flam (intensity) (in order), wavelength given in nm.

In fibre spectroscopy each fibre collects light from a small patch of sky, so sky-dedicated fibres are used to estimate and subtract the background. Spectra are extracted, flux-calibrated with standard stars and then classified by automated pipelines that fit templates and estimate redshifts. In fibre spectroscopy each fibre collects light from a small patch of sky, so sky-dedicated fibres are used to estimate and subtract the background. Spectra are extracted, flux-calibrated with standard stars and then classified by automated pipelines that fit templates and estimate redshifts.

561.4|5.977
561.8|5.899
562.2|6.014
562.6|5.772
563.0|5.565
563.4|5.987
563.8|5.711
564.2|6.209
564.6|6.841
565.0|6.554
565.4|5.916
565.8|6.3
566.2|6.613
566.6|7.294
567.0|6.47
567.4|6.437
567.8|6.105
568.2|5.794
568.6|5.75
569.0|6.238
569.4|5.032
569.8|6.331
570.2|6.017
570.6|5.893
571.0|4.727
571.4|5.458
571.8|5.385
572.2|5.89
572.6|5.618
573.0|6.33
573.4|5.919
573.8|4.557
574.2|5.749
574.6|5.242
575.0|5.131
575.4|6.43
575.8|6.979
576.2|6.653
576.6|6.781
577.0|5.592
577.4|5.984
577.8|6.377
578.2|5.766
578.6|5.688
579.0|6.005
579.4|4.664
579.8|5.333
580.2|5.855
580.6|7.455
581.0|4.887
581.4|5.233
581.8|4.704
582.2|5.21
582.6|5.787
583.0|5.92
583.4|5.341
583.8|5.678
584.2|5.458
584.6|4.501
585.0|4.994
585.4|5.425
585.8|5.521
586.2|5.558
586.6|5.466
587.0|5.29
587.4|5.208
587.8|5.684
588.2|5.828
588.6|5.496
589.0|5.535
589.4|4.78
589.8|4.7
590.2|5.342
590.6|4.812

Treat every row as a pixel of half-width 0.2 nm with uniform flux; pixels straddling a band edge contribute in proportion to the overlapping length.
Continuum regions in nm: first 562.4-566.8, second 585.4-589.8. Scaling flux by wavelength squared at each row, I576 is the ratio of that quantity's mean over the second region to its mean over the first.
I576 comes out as 0.94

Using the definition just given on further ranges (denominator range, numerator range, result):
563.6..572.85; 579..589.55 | 0.95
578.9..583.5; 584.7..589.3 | 1.00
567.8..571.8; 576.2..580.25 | 1.06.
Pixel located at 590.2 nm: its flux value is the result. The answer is 5.342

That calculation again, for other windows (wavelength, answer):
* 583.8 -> 5.678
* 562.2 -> 6.014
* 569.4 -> 5.032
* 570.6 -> 5.893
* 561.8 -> 5.899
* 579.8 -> 5.333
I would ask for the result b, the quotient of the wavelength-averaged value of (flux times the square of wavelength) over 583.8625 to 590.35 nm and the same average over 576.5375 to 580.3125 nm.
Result 0.95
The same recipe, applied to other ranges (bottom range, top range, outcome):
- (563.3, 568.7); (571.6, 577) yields 0.96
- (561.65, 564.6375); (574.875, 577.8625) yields 1.10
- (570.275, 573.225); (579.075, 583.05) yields 1.01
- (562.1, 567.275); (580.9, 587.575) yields 0.91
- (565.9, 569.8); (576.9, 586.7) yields 0.94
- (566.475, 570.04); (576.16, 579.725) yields 0.99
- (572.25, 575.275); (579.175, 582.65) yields 1.01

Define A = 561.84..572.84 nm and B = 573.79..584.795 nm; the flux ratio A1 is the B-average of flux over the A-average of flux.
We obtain 0.95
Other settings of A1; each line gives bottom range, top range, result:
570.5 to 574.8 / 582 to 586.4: 0.98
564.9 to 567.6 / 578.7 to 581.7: 0.86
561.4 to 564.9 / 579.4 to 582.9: 0.92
